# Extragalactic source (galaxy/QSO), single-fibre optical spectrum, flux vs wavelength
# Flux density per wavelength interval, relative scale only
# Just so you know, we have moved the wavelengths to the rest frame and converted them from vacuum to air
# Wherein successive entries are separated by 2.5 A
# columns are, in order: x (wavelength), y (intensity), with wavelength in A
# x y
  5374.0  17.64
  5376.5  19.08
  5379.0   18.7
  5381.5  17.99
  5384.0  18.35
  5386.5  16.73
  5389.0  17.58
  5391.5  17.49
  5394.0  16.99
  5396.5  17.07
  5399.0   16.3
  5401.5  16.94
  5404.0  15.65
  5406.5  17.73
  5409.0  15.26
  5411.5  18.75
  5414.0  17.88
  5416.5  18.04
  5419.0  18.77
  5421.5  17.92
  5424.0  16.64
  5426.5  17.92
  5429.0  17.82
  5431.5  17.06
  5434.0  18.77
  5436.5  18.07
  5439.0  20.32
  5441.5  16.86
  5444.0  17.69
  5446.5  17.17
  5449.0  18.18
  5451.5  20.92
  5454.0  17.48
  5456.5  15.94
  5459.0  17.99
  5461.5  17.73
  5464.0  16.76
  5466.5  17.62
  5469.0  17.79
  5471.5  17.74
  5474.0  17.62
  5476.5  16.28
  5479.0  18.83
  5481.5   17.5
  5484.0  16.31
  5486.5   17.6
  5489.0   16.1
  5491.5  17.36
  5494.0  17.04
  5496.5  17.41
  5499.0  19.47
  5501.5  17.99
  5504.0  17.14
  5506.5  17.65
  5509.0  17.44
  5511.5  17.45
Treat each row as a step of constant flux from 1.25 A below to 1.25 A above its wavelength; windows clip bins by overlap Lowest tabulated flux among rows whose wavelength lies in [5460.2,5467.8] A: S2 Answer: 16.76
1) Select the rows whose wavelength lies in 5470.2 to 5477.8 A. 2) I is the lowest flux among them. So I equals 16.28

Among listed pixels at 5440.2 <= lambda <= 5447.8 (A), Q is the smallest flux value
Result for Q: 16.86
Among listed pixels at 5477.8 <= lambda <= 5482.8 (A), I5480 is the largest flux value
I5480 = 18.83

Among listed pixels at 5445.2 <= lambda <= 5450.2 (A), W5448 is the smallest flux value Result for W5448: 17.17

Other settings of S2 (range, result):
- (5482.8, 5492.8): 16.1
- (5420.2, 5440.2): 16.64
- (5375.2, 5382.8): 17.99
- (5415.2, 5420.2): 18.04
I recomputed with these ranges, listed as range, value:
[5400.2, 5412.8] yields 15.26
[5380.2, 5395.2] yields 16.73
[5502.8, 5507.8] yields 17.14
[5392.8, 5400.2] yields 16.3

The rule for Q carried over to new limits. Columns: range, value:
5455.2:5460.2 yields 15.94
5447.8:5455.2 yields 17.48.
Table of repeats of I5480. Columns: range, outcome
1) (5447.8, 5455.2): 20.92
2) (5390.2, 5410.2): 17.73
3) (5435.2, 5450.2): 20.32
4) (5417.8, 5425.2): 18.77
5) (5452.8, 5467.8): 17.99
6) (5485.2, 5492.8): 17.6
